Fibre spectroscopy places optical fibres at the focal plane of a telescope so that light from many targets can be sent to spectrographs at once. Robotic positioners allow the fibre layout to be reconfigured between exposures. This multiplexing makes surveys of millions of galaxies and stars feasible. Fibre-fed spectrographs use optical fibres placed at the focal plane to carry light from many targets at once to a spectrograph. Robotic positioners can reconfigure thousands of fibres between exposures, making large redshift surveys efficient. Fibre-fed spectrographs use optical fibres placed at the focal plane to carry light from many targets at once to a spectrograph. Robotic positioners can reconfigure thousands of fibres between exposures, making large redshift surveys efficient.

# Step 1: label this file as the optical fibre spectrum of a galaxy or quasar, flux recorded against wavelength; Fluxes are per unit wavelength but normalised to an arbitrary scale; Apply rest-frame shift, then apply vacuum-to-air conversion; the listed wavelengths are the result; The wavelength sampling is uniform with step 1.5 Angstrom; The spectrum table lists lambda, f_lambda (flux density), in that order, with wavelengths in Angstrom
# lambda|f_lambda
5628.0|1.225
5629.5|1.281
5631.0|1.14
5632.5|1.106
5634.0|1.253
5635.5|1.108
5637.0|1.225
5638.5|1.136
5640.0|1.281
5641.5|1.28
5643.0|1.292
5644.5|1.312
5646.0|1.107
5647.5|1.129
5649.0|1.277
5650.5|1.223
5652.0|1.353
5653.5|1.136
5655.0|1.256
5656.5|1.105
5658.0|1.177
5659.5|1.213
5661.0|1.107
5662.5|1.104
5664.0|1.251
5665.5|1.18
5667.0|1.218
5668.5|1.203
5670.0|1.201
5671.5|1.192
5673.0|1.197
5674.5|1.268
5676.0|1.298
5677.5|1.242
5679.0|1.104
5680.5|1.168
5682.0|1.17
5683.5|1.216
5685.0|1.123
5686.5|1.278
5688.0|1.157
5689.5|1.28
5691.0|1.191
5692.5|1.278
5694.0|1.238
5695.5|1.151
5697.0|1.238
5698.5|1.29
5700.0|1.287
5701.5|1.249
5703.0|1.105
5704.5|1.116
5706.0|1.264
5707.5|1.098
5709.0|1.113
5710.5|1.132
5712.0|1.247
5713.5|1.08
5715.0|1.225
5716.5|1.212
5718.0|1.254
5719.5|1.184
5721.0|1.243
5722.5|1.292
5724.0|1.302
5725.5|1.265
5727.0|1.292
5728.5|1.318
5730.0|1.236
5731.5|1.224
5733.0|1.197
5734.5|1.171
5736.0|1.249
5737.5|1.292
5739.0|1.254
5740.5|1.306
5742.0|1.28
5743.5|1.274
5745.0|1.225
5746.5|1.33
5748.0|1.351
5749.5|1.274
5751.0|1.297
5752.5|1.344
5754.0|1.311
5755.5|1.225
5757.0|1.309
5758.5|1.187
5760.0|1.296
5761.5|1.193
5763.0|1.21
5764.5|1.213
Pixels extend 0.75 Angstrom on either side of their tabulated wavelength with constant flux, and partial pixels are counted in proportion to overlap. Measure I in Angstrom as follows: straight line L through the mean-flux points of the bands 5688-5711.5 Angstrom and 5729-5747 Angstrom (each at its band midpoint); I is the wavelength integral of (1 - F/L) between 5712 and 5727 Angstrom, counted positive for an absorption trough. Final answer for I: -0.1 Angstrom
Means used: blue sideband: 1.2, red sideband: 1.25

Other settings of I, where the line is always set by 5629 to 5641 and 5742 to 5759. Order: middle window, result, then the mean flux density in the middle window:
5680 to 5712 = 1.1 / 1.2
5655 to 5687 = 0.7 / 1.19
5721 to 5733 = 0.0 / 1.27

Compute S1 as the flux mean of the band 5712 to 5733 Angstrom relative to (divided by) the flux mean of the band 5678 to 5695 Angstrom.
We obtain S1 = 1.03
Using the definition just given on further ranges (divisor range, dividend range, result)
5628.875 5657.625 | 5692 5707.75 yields 1.00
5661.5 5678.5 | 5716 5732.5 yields 1.04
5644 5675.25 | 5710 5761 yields 1.05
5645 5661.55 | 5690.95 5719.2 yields 1.01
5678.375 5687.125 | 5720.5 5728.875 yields 1.09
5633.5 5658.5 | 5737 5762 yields 1.05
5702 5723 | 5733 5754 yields 1.08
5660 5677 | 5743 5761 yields 1.07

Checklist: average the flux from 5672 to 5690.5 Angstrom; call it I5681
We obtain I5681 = 1.21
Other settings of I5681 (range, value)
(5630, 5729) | 1.21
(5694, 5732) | 1.22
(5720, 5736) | 1.25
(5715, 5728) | 1.25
